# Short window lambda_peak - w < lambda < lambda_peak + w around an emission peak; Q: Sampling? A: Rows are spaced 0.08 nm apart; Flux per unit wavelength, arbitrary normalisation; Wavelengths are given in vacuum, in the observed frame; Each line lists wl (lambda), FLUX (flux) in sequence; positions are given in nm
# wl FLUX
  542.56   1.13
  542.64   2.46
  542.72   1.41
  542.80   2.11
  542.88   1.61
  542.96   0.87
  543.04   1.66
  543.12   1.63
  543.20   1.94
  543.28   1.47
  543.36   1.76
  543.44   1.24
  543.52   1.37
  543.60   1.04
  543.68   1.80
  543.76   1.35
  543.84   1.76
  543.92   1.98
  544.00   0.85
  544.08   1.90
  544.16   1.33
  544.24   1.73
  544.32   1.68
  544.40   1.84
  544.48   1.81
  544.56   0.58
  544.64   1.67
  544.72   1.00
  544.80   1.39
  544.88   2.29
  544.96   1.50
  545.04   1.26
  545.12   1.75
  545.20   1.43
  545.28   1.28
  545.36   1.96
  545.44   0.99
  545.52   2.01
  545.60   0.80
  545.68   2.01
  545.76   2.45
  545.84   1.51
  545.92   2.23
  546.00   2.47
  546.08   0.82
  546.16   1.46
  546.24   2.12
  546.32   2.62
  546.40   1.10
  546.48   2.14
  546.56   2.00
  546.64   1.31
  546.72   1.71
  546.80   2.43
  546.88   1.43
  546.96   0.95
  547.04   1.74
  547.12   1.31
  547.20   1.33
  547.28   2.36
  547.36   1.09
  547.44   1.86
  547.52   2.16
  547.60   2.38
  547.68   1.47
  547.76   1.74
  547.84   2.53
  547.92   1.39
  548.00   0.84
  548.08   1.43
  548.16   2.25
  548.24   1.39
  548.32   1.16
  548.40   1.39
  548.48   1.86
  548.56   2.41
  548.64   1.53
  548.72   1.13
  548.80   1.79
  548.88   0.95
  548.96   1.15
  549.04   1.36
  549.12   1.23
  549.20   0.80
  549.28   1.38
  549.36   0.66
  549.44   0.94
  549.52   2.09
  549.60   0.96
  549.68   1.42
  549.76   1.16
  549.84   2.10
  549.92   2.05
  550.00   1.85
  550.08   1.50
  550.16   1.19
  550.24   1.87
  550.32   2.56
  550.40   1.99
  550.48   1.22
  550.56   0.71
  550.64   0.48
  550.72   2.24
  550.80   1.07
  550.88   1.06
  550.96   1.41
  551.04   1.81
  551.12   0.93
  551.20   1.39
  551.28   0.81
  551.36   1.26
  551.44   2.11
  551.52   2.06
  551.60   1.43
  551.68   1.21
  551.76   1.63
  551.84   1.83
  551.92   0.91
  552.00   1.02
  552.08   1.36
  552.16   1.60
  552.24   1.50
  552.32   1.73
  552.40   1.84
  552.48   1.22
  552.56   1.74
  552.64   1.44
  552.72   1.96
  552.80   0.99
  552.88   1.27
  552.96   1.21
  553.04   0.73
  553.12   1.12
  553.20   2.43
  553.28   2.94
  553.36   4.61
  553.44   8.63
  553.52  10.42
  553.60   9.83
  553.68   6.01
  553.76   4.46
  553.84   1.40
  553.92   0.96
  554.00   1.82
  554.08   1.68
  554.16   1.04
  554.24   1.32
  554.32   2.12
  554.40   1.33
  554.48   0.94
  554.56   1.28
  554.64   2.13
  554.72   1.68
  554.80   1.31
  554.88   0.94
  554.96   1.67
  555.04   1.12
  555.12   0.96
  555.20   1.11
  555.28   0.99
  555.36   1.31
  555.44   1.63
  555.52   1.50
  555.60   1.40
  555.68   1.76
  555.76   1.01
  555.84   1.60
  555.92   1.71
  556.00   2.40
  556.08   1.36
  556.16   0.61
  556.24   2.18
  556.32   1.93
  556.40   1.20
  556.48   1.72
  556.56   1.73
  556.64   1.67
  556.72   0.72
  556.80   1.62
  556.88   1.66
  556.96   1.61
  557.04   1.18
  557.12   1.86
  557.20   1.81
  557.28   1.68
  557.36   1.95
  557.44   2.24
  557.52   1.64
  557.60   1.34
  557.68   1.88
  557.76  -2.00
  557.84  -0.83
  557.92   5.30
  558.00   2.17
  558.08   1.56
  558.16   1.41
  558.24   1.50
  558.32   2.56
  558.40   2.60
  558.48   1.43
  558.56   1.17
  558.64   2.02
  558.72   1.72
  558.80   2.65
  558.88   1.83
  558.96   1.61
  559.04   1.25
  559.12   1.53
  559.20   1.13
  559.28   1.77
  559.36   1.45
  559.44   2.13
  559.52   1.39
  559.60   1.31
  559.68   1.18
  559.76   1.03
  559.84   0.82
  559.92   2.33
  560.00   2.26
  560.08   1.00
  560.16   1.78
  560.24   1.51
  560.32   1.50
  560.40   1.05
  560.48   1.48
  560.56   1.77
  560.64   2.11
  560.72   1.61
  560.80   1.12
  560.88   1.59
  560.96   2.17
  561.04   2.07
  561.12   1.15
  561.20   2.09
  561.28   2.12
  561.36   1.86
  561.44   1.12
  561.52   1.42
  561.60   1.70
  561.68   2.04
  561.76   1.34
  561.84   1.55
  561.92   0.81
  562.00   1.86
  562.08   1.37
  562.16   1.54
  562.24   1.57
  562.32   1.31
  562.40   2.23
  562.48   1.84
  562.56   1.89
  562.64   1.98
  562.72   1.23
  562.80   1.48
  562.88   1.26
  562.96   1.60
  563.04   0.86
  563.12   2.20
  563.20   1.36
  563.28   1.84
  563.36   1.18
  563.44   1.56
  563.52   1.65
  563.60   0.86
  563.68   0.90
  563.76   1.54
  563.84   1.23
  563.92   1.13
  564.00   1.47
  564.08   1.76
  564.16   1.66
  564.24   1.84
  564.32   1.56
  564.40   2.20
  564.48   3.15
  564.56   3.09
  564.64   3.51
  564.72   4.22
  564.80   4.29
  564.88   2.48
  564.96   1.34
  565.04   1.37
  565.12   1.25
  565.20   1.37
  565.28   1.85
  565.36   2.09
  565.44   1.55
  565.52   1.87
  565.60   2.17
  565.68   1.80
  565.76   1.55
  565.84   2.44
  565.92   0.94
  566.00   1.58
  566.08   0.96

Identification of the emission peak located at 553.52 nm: H-beta 4861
